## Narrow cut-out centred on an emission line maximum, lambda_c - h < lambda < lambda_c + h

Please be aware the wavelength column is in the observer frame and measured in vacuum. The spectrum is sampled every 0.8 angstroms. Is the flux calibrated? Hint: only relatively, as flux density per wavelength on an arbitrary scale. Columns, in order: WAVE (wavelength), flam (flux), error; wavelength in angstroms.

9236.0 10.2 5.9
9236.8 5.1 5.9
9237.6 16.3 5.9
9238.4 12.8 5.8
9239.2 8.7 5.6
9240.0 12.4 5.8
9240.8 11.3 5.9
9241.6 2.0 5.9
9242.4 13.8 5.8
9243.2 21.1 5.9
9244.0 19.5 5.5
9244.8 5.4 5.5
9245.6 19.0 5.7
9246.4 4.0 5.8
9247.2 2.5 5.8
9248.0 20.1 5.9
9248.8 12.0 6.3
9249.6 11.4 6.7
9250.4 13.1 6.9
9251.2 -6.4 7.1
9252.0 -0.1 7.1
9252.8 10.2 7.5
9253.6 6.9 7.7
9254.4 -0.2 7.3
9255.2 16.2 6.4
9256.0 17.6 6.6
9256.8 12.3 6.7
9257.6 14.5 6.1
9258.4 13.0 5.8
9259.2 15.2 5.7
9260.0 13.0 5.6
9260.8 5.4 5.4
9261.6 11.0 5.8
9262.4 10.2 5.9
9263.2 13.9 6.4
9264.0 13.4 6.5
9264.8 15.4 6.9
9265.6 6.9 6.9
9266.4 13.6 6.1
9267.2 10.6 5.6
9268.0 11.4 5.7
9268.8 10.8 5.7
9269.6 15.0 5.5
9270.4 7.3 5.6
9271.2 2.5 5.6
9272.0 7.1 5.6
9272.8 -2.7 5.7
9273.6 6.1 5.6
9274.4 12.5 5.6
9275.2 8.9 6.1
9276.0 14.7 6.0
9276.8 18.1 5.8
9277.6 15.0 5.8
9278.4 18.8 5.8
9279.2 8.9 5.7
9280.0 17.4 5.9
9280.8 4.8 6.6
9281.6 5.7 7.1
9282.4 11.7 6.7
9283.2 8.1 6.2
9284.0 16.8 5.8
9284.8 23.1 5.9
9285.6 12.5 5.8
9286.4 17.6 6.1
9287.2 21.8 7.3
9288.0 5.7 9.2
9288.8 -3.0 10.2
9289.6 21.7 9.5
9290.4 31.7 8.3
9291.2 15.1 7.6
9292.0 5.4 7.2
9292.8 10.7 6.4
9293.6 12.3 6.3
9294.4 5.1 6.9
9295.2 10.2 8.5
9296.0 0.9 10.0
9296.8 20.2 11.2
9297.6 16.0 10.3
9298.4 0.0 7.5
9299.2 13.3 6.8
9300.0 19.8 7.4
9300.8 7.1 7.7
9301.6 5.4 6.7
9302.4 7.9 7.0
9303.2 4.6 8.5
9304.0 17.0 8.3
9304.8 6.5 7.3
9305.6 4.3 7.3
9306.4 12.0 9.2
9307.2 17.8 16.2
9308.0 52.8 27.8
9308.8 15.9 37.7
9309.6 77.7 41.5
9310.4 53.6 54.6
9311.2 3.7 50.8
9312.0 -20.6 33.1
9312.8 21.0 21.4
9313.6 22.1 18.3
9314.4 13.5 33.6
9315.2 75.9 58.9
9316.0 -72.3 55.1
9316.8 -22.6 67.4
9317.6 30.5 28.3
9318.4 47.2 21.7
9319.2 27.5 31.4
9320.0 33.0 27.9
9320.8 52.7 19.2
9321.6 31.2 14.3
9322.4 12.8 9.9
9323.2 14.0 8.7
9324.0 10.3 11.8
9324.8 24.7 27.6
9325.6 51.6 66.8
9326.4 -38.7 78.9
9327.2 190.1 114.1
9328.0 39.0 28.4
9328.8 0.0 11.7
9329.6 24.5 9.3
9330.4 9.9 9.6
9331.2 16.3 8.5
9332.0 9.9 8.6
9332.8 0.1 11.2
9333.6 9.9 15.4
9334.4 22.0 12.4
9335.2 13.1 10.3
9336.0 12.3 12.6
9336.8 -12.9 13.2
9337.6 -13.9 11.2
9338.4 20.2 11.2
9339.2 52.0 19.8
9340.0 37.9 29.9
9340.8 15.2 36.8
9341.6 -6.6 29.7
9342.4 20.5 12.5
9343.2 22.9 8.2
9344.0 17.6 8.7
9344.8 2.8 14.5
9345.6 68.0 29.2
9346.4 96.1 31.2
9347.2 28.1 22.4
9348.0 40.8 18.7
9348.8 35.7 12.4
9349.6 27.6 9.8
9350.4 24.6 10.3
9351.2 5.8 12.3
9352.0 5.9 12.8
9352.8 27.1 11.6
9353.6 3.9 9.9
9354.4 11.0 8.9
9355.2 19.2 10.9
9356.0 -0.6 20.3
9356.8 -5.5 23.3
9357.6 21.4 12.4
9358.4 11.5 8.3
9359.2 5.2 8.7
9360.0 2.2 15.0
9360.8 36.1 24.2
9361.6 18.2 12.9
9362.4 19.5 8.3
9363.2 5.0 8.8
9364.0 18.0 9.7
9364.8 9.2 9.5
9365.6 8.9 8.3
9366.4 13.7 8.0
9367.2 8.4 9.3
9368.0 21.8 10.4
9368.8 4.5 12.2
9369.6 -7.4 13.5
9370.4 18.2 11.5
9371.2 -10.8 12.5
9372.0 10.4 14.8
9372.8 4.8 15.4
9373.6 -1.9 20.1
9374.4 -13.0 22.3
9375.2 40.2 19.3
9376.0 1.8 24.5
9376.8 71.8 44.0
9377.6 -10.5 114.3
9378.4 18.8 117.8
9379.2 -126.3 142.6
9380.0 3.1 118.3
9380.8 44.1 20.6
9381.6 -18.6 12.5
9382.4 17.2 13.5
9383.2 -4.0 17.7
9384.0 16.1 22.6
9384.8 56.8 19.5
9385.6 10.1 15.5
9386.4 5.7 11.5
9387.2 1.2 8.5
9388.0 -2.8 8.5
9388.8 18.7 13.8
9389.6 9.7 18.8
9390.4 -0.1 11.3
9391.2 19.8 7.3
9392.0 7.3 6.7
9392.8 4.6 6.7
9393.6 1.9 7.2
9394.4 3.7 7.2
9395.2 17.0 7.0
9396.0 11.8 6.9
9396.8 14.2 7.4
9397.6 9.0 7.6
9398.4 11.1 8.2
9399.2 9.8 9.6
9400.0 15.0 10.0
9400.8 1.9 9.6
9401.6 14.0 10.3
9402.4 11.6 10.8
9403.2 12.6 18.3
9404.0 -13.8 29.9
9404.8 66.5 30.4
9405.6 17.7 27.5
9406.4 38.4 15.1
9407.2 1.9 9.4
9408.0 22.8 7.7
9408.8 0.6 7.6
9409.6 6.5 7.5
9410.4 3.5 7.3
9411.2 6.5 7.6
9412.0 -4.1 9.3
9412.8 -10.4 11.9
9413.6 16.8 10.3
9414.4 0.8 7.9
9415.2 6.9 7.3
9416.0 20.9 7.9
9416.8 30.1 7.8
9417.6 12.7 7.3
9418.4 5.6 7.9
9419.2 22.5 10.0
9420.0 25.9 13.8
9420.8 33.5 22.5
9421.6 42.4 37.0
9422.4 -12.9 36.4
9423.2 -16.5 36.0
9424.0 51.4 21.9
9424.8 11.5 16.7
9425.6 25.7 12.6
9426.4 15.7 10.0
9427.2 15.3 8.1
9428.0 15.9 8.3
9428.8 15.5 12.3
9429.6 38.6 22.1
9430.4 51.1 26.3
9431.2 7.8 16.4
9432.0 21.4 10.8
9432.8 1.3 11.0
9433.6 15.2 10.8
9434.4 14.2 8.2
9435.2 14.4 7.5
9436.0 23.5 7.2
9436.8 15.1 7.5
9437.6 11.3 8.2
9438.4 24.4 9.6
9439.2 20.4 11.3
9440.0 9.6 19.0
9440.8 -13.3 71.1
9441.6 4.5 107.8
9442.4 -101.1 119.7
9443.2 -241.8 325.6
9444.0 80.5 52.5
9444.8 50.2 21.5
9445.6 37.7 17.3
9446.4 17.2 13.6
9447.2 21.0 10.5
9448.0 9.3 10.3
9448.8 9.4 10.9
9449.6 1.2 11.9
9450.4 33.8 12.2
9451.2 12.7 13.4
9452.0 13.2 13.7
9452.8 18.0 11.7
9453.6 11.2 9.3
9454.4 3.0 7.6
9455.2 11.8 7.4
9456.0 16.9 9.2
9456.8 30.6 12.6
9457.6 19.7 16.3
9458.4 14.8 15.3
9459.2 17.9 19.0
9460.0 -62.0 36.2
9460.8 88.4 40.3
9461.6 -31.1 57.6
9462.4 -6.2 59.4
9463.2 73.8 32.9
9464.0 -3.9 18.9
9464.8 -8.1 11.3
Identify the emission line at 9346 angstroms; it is [O III]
